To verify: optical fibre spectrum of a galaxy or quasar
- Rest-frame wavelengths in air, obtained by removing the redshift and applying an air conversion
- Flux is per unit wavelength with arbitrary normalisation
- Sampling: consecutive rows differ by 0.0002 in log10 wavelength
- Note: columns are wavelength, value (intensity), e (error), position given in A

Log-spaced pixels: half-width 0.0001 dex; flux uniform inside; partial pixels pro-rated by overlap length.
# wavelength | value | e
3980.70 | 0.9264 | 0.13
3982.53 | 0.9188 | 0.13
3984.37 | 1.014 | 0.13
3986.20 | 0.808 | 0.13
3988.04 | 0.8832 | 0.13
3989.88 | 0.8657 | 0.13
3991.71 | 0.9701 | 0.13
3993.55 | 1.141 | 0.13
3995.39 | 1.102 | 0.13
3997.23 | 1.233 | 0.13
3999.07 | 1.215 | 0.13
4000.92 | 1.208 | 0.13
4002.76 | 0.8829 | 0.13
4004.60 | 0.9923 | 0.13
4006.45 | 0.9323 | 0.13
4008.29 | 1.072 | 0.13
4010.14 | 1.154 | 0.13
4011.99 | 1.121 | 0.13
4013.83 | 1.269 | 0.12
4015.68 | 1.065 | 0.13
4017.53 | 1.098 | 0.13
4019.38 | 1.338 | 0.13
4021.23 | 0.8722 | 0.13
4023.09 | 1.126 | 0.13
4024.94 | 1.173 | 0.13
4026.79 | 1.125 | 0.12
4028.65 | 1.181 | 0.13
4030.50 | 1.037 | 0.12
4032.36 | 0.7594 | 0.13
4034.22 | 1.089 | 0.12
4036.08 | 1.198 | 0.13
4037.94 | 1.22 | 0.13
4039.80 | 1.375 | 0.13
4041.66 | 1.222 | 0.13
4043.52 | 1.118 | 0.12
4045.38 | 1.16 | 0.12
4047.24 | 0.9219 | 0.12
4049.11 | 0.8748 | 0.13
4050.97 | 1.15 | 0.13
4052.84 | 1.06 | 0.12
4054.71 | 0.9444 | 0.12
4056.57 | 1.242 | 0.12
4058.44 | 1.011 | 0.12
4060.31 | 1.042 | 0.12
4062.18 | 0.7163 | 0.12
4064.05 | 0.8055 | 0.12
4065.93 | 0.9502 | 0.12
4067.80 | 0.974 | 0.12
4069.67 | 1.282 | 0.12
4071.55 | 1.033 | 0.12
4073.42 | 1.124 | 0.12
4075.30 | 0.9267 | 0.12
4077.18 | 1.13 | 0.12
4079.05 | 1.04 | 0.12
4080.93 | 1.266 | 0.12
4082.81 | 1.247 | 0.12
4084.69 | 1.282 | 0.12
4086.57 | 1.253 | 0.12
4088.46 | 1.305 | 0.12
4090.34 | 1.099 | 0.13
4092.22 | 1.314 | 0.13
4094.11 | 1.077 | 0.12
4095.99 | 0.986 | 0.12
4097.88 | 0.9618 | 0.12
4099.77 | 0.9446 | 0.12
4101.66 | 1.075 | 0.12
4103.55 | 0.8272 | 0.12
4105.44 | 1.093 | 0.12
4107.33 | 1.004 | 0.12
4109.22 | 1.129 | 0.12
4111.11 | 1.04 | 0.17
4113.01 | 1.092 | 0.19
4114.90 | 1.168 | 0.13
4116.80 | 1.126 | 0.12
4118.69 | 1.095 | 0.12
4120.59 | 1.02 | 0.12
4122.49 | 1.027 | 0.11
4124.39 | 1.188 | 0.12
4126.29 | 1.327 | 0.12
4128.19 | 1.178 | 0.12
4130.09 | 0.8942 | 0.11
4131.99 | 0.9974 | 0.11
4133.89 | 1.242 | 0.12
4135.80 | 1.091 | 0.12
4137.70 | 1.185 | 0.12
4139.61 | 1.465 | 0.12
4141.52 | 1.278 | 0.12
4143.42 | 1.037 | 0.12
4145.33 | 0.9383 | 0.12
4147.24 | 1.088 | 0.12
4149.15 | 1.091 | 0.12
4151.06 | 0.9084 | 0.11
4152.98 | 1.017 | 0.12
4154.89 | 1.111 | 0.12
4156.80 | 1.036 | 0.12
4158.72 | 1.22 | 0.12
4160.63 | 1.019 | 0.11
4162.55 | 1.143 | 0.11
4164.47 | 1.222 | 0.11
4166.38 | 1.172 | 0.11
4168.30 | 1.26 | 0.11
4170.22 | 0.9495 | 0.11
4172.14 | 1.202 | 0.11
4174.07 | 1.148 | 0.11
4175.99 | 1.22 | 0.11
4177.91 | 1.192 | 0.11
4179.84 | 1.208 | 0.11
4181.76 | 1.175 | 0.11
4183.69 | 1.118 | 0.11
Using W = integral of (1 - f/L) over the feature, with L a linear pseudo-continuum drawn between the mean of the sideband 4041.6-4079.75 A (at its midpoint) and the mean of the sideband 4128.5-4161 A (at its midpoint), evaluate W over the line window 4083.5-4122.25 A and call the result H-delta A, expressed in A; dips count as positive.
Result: -1.10 A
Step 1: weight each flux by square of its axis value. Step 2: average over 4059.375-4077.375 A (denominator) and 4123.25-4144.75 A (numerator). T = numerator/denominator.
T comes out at 1.21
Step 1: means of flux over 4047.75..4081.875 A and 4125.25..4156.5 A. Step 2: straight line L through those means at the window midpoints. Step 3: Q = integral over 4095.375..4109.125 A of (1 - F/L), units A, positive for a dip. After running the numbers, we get 1.0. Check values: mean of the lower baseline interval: 1.03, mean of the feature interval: 0.993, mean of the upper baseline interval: 1.11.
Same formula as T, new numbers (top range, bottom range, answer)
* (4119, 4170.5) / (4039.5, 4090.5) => 1.07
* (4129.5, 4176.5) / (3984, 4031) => 1.12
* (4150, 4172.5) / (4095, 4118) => 1.09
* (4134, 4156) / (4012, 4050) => 1.06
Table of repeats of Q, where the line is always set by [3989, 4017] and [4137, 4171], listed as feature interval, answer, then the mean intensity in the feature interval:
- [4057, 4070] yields 1.6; 0.965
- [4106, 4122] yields 0.4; 1.08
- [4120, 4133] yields 0.2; 1.09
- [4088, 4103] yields 0.3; 1.08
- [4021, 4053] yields -0.2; 1.1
